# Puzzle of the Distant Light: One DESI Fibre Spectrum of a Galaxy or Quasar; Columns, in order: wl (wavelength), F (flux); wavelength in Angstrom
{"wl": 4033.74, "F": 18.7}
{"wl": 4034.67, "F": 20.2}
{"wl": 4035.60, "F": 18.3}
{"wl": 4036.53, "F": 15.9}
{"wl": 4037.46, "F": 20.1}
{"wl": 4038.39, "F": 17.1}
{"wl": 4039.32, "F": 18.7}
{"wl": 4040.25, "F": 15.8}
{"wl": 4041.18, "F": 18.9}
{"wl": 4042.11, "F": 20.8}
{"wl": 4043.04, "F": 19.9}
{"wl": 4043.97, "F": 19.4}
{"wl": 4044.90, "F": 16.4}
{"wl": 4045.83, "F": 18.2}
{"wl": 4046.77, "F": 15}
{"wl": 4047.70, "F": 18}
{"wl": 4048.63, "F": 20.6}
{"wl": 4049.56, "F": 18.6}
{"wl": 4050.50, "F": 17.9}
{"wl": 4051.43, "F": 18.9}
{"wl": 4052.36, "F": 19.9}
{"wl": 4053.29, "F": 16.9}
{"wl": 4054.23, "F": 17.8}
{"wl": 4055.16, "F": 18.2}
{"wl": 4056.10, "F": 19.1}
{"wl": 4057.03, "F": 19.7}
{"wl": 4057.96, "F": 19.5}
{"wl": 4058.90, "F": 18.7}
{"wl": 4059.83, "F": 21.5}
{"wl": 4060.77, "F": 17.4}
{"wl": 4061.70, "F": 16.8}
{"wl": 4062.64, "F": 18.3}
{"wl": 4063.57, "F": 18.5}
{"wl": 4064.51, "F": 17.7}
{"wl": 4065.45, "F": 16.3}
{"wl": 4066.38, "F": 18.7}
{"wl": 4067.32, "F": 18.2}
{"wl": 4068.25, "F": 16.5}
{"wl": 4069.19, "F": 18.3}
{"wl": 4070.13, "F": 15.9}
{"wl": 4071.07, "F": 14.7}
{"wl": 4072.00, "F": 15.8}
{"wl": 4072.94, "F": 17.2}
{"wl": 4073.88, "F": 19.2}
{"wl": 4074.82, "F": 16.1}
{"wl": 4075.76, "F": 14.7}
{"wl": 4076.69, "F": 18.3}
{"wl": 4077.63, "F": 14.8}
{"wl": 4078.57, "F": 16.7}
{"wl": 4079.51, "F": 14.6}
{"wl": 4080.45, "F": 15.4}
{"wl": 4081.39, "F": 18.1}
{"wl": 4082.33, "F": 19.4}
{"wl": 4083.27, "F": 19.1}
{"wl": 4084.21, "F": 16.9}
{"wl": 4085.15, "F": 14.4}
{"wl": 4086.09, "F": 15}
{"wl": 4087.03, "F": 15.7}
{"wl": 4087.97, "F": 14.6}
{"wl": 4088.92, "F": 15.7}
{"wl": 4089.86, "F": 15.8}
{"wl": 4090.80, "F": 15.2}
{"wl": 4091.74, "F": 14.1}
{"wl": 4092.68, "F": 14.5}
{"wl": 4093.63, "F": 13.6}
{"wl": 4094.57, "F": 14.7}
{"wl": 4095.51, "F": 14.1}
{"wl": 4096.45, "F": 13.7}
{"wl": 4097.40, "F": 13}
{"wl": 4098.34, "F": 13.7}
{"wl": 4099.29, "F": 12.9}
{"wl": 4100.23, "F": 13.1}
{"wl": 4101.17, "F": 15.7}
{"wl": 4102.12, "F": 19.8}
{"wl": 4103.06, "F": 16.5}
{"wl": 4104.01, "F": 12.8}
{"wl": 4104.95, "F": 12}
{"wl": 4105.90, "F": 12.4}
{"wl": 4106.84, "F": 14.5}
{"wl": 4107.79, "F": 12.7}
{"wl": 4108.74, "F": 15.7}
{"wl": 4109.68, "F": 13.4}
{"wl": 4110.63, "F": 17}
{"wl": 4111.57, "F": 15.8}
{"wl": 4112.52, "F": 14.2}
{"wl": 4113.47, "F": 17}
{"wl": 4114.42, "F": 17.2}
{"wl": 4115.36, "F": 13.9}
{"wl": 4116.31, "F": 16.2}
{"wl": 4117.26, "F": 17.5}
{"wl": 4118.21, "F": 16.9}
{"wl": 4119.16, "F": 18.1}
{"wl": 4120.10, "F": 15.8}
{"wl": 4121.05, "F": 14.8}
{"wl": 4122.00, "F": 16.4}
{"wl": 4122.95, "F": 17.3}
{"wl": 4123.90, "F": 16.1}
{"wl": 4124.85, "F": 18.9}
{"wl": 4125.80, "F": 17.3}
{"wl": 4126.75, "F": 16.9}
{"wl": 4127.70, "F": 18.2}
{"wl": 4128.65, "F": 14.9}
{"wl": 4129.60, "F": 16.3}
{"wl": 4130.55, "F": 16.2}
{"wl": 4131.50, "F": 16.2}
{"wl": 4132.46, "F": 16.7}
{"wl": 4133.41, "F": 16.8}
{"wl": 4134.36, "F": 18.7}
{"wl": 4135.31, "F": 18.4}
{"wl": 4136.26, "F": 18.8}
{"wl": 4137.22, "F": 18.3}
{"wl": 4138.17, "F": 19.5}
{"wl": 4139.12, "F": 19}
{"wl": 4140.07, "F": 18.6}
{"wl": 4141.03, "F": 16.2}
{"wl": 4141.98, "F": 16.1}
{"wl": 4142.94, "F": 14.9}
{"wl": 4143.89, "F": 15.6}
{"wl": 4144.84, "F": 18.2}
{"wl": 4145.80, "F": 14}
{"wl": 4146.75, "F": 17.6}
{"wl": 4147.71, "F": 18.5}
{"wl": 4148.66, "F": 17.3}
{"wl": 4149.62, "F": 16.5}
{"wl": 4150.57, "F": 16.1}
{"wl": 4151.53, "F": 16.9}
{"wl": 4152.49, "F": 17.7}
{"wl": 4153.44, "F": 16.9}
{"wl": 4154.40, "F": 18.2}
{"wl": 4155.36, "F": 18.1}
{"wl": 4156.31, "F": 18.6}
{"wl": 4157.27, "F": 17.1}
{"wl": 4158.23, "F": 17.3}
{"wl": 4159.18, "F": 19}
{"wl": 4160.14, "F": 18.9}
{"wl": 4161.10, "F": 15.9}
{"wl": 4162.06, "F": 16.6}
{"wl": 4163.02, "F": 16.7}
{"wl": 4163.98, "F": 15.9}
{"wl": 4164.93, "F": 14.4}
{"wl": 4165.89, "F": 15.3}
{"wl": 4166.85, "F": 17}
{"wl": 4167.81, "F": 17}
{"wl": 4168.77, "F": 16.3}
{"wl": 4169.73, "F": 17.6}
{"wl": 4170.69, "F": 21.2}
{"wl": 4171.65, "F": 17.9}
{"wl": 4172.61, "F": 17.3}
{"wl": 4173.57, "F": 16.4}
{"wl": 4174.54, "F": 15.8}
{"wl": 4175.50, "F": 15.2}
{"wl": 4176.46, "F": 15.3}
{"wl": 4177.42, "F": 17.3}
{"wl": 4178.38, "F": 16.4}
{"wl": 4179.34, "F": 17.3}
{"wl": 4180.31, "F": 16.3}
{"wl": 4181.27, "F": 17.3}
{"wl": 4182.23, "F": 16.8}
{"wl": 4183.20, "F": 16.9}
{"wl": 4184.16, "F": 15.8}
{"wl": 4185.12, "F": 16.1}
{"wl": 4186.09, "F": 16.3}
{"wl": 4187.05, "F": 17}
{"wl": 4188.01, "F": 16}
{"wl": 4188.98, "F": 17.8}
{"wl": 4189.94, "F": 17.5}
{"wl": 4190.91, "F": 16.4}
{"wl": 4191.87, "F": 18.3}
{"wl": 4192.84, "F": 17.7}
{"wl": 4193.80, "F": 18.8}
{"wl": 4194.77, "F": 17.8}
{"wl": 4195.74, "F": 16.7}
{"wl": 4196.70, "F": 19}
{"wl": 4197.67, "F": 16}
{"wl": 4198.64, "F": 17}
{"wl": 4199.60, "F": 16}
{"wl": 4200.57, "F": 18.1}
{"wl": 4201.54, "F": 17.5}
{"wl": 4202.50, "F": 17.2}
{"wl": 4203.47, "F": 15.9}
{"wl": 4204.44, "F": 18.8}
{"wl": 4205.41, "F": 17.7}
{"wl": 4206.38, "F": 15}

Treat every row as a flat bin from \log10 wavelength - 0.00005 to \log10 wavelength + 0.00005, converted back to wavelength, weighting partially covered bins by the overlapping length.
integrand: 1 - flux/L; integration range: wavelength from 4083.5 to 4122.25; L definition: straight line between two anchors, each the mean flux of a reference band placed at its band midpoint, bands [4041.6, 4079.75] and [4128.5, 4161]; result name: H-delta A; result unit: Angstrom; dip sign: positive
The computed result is 5.5 Angstrom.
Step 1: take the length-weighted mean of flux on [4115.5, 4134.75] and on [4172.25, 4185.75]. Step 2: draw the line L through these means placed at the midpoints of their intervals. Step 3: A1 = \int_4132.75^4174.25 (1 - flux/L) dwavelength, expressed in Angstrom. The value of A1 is -1.7 Angstrom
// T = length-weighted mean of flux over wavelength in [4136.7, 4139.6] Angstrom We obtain 18.9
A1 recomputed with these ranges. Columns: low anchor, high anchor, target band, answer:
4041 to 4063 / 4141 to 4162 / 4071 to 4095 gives 2.9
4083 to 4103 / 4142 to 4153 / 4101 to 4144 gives -1.3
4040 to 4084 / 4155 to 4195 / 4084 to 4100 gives 2.8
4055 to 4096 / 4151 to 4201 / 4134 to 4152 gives -0.4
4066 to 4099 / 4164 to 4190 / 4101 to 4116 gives 1.0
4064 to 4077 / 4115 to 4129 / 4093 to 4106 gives 2.0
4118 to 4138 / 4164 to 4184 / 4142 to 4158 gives -0.1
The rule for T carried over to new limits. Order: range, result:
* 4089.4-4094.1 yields 14.6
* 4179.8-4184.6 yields 16.6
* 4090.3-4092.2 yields 14.7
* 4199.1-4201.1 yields 17.1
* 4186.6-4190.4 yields 17.1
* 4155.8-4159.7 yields 18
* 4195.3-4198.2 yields 17.2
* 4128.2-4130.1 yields 15.6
